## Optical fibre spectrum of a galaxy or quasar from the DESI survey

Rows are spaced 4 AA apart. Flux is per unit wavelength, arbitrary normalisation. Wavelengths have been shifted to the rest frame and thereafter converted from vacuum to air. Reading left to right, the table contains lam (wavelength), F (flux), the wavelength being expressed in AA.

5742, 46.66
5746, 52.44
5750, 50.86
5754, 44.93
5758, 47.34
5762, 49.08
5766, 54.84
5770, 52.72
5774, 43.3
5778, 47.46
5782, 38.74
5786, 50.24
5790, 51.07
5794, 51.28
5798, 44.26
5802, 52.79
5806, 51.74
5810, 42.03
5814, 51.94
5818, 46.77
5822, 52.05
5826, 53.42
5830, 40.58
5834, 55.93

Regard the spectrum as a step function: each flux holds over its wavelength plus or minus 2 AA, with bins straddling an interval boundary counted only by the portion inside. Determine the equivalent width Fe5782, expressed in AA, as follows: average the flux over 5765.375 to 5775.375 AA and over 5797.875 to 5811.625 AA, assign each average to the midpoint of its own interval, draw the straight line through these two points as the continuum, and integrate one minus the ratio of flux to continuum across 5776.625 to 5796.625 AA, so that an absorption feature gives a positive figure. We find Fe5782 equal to 0.6 AA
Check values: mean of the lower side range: 50.1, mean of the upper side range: 48.3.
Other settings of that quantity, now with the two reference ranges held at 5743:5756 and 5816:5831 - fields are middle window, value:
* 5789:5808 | -0.5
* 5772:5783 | 1.2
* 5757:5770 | -0.5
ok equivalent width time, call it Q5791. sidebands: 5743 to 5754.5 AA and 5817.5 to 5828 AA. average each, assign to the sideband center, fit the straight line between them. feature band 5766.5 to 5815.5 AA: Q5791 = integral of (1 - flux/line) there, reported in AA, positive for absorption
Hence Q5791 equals 2.3 AA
